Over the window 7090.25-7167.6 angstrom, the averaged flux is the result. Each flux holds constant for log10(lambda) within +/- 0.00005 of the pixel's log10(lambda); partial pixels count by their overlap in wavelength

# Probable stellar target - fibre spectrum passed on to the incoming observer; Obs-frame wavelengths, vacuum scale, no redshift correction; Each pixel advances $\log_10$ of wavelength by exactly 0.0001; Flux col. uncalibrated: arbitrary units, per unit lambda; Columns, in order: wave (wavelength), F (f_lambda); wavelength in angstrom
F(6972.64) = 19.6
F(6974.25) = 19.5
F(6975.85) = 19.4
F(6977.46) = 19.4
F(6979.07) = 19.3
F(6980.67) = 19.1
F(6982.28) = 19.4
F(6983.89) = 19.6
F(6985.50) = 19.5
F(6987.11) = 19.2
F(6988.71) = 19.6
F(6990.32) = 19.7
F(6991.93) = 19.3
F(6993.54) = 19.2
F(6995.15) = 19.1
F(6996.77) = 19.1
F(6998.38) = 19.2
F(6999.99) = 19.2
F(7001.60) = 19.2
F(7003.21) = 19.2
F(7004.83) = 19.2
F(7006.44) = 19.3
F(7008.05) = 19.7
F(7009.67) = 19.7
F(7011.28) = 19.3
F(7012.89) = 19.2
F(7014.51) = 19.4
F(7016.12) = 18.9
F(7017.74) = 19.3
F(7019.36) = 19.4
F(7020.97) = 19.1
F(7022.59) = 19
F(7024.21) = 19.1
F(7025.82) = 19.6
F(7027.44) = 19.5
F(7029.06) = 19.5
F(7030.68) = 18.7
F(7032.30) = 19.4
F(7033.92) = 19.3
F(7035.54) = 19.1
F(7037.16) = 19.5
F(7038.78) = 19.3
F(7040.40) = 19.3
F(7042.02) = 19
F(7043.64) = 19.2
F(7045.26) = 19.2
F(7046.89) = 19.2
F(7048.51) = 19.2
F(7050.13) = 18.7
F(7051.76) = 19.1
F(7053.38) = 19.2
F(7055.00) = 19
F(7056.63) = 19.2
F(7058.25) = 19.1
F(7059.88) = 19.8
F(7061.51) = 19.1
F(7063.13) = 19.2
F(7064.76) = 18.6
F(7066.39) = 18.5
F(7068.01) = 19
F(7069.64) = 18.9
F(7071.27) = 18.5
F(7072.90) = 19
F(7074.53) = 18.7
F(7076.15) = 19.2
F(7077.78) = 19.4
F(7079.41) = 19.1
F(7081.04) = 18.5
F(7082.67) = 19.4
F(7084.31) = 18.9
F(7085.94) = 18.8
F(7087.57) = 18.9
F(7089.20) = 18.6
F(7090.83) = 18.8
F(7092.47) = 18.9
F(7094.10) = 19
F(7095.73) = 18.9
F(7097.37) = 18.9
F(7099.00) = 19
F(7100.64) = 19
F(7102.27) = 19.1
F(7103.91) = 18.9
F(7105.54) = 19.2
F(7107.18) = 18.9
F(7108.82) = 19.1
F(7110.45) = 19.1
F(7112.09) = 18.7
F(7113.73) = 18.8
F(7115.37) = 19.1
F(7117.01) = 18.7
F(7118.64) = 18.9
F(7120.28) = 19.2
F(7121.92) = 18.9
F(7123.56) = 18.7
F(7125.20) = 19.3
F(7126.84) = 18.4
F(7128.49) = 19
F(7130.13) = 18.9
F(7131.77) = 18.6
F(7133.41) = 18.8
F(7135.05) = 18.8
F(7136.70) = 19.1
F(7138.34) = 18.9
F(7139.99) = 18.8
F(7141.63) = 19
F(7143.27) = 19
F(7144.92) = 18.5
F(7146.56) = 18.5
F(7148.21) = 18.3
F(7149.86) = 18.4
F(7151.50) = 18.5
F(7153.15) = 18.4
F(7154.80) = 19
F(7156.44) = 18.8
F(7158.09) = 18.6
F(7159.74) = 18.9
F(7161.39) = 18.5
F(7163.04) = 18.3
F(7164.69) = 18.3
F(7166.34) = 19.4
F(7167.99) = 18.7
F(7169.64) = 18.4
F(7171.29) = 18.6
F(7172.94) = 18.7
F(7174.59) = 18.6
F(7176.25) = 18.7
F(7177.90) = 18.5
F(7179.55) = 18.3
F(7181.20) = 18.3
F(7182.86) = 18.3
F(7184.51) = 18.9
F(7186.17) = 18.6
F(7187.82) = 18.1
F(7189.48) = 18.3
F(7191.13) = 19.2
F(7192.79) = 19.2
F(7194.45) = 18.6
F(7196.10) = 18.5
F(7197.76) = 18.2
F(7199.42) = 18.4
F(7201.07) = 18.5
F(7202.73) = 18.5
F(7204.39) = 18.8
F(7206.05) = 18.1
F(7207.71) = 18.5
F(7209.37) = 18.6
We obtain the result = 18.8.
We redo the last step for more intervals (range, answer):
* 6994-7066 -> 19.2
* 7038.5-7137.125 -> 19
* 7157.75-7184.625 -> 18.6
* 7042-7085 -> 19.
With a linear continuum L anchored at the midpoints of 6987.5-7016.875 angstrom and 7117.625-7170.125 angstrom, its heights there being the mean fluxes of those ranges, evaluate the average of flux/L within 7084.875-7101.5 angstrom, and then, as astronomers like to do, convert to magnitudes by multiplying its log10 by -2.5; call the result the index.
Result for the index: 0.003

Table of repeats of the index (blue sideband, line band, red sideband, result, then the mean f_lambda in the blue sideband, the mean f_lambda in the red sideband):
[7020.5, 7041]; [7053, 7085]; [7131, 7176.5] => 0.00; 19.3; 18.7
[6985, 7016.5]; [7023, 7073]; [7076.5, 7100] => 0.00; 19.3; 18.9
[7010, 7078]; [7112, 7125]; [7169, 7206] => 0.00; 19.1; 18.5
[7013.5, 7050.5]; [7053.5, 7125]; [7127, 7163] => 0.00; 19.2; 18.7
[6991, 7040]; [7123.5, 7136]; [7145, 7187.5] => 0.00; 19.3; 18.6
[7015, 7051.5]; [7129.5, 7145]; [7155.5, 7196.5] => 0.00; 19.2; 18.6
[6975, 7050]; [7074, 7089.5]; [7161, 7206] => 0.00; 19.3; 18.6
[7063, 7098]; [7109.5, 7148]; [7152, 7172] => -0.01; 18.9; 18.7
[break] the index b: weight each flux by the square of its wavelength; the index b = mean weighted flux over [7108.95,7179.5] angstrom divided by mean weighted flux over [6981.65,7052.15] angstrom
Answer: 1.0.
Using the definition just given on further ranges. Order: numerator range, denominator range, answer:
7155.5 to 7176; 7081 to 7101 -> 1.01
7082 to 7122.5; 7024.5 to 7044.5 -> 1.00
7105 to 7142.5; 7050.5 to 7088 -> 1.01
